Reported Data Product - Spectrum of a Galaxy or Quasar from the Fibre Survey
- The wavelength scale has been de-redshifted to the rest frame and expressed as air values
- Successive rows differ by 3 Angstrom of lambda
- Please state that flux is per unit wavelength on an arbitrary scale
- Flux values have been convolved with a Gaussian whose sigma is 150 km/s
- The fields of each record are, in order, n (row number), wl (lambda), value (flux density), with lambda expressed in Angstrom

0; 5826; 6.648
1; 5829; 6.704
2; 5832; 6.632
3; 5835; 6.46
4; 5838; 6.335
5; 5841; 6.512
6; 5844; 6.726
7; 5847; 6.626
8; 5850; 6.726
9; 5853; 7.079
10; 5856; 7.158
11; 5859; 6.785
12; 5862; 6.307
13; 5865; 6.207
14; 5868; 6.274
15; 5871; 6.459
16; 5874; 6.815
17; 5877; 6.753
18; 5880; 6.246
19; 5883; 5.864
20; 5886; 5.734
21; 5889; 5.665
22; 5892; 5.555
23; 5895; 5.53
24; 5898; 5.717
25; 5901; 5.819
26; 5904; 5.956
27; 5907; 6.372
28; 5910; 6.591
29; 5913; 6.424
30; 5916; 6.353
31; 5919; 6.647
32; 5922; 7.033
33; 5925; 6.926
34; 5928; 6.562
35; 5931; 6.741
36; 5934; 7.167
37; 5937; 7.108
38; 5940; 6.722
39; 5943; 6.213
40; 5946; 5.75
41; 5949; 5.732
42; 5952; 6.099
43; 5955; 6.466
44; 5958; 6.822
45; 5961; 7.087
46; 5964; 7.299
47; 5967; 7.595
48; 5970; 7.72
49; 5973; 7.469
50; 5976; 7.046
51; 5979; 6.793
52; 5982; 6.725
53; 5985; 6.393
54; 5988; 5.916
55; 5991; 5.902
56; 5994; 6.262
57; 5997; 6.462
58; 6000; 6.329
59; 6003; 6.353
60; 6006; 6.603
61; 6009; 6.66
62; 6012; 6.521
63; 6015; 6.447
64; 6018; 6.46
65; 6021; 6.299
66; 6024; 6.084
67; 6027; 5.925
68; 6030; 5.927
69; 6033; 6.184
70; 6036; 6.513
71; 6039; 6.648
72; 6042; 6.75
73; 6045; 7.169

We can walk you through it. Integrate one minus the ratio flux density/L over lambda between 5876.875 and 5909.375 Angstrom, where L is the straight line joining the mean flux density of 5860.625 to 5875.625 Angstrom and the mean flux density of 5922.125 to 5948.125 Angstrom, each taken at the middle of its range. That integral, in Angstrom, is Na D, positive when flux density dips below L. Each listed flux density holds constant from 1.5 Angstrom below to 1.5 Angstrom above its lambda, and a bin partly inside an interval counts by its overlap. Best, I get 3.0 Angstrom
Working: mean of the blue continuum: 6.42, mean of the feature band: 5.91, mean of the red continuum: 6.65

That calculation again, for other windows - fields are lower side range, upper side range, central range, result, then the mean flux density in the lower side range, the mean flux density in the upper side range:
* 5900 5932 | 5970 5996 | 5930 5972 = -1.23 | 6.5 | 6.63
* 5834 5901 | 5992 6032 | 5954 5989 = -3.53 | 6.33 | 6.33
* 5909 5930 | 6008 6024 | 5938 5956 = 1.12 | 6.65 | 6.43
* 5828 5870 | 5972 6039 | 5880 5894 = 1.72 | 6.61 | 6.42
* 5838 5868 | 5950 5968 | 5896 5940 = 1.57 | 6.64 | 6.84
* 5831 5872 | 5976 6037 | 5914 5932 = -0.61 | 6.59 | 6.35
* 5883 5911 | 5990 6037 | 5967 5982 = -2.62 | 5.87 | 6.31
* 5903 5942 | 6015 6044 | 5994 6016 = -0.21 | 6.66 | 6.33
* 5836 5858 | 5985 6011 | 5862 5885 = 1.05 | 6.73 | 6.32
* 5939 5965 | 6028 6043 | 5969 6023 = -1.27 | 6.44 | 6.38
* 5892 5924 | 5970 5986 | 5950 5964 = 0.20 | 6.22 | 6.98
